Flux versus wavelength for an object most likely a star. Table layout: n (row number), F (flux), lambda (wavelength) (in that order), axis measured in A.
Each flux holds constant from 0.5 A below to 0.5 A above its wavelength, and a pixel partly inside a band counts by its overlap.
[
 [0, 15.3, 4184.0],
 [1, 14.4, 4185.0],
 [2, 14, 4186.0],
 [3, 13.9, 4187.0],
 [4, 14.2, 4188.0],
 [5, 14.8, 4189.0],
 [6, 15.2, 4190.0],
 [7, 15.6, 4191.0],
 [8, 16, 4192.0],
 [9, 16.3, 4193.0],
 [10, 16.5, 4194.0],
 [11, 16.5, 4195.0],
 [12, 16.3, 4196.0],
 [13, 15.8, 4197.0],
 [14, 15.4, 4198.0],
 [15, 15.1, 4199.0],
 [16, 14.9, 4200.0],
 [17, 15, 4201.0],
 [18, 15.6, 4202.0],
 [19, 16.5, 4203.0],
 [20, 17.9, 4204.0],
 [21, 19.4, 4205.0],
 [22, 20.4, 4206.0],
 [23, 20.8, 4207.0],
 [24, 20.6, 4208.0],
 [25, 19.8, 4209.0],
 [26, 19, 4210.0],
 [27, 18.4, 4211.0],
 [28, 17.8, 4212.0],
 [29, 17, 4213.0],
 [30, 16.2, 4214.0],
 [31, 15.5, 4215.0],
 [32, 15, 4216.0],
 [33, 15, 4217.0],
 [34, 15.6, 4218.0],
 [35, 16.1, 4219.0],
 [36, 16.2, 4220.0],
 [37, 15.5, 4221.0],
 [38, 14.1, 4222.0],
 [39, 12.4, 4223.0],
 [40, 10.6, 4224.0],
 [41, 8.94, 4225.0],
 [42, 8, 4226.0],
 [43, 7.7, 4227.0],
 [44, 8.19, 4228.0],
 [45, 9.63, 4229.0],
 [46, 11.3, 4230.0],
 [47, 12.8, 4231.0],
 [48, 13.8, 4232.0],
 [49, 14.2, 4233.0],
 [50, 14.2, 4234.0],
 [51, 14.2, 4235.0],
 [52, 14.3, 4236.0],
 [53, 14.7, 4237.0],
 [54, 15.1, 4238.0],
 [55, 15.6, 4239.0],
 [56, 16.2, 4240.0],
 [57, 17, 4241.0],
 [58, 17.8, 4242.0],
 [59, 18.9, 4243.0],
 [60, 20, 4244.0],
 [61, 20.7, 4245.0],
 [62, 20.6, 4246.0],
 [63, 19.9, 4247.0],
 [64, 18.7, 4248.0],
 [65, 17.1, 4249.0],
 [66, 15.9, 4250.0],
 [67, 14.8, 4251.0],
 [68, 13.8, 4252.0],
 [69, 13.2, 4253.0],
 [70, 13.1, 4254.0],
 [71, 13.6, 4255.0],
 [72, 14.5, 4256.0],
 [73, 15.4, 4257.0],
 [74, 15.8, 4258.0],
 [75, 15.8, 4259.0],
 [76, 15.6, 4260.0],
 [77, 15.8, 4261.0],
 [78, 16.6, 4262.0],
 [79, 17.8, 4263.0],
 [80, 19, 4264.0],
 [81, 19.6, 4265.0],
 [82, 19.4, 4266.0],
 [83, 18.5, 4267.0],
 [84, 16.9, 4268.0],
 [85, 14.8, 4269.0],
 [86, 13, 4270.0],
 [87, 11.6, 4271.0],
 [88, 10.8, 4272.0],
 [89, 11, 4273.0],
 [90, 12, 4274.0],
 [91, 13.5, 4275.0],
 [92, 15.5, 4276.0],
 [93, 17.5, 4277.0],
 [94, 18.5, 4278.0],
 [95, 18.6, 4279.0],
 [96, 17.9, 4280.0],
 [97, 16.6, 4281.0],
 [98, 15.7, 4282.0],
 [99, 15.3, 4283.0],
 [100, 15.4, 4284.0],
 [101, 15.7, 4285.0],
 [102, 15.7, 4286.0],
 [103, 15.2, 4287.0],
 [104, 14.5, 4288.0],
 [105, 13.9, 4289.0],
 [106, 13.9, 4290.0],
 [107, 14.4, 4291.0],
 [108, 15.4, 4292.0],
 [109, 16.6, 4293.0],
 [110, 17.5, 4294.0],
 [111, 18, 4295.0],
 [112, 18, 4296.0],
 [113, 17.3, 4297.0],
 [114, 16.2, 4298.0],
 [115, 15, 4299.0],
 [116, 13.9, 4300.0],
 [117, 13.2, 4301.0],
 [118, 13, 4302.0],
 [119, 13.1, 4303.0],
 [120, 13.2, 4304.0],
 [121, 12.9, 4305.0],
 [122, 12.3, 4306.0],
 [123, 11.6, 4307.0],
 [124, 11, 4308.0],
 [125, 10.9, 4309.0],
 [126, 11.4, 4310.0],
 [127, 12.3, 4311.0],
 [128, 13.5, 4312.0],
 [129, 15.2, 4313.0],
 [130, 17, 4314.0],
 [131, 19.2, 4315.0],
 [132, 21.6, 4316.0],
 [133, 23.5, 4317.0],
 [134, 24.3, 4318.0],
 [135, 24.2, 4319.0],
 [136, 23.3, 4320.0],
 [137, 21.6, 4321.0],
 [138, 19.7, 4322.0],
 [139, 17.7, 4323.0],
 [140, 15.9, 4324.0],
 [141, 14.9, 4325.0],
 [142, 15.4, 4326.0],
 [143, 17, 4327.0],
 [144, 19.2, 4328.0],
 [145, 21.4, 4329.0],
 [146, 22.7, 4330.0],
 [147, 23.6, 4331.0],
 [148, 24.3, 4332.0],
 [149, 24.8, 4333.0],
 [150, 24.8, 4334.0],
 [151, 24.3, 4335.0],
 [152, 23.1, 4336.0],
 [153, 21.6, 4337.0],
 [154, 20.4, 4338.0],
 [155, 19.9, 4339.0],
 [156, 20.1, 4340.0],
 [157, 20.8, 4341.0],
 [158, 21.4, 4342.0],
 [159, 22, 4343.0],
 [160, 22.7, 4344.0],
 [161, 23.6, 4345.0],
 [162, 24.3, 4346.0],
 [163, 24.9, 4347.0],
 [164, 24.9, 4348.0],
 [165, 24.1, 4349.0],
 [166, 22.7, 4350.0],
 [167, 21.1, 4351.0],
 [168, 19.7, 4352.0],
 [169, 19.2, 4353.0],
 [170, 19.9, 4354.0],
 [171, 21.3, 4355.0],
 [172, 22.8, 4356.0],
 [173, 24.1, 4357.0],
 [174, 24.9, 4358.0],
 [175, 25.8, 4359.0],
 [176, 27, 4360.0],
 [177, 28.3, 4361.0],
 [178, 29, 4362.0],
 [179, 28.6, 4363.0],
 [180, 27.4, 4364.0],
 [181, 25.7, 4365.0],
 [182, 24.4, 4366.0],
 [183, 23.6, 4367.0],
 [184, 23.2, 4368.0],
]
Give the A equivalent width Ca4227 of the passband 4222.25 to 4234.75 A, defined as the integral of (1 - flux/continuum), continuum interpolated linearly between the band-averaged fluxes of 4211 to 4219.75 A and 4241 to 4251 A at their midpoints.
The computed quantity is 4.4 A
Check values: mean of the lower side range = 16.2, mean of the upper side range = 18.6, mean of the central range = 11.1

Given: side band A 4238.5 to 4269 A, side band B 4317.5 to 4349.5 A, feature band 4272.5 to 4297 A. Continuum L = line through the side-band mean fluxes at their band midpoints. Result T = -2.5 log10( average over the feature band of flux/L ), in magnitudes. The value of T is 0.19 mag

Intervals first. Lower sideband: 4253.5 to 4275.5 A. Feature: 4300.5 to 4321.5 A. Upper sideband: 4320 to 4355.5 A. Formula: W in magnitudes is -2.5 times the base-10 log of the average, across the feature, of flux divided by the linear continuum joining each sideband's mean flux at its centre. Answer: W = 0.190 mag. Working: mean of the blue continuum 15.2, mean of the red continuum 21.3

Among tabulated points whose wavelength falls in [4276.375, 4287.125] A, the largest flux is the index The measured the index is 18.6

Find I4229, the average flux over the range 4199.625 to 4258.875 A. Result 15.5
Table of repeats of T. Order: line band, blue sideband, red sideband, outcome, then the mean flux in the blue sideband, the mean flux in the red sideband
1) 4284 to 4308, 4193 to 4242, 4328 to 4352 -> 0.327 mag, 15.2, 22.6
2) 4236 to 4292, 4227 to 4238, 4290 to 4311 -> -0.196 mag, 12.6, 14.2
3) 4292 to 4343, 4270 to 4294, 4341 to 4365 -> 0.084 mag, 15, 23.9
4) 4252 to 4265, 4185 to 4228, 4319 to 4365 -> 0.166 mag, 15.5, 22.4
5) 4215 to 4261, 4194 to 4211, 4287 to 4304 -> 0.127 mag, 17.4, 15.2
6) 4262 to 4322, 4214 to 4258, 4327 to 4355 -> 0.169 mag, 14.7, 22.2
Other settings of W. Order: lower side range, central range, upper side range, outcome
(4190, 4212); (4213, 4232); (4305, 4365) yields 0.35 mag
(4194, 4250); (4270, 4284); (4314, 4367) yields 0.26 mag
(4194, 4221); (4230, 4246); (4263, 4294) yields 0.03 mag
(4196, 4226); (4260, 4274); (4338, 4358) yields 0.19 mag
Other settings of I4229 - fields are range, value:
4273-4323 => 16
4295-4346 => 18.5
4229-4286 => 15.8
